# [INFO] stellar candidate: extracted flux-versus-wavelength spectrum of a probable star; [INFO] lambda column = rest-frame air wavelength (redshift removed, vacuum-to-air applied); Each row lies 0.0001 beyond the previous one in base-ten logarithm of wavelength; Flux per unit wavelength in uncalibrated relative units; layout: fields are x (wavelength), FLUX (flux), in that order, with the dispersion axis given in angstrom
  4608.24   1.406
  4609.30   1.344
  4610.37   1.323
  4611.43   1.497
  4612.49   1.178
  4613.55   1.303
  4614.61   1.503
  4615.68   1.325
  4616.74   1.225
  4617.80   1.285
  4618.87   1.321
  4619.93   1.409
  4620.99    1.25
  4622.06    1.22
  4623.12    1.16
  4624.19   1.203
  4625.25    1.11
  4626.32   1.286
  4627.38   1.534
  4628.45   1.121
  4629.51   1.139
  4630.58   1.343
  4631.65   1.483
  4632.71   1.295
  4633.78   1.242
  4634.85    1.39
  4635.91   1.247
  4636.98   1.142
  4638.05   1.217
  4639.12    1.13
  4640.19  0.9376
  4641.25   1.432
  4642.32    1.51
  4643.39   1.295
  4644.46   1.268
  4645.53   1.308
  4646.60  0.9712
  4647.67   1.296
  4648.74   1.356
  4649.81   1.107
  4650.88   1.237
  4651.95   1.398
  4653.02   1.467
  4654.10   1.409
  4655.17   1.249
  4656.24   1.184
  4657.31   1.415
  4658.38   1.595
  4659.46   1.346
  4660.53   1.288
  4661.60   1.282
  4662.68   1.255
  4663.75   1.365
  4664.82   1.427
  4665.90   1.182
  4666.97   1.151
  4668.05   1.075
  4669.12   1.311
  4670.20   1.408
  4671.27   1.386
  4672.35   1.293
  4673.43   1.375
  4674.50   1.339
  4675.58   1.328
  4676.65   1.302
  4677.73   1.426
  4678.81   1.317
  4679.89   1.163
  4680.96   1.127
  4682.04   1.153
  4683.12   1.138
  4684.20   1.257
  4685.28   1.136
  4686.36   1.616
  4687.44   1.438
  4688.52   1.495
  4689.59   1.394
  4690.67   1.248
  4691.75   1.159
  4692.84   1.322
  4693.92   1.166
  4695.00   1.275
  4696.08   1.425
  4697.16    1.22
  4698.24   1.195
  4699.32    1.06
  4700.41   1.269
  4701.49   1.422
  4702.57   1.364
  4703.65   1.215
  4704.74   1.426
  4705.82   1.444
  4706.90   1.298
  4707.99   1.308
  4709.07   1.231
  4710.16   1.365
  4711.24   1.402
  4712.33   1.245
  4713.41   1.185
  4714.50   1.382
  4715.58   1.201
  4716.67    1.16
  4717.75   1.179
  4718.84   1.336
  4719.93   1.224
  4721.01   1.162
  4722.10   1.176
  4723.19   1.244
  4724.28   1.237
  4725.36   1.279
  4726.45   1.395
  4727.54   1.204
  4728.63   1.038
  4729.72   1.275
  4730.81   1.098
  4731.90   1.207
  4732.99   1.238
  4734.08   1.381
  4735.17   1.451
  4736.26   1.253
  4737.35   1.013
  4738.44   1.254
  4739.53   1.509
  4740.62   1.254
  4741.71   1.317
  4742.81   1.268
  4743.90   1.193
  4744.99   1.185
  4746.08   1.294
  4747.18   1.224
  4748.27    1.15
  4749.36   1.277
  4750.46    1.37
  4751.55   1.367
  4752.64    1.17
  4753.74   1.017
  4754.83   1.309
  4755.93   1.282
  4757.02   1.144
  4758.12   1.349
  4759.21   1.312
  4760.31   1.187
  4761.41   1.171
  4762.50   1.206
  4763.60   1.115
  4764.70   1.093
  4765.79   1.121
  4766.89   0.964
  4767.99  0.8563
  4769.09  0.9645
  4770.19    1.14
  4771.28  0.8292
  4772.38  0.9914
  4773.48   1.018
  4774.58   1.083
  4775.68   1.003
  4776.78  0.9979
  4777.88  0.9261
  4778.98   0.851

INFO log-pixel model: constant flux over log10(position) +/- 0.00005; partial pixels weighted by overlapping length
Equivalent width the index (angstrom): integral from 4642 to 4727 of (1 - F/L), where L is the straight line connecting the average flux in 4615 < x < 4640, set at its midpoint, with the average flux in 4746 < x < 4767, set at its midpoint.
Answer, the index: -3.7 angstrom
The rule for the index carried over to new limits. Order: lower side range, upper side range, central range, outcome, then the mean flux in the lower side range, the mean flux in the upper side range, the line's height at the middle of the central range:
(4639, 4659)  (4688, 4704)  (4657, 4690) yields -0.64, 1.3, 1.28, 1.29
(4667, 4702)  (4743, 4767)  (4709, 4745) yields -0.35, 1.29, 1.21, 1.24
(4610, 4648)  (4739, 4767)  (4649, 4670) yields -0.68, 1.27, 1.23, 1.26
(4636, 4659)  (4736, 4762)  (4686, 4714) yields -1.12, 1.28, 1.24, 1.26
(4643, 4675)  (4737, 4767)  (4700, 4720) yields -0.65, 1.3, 1.22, 1.26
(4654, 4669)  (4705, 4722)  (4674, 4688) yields 0.03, 1.3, 1.28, 1.29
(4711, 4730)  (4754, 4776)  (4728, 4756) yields -1.71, 1.24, 1.11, 1.17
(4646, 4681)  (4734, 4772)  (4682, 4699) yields -0.29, 1.3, 1.2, 1.27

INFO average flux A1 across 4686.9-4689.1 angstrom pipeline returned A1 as 1.47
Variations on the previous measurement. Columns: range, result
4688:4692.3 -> 1.32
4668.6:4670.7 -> 1.36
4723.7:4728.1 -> 1.28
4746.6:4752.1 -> 1.28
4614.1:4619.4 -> 1.33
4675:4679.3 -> 1.34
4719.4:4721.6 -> 1.19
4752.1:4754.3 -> 1.09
